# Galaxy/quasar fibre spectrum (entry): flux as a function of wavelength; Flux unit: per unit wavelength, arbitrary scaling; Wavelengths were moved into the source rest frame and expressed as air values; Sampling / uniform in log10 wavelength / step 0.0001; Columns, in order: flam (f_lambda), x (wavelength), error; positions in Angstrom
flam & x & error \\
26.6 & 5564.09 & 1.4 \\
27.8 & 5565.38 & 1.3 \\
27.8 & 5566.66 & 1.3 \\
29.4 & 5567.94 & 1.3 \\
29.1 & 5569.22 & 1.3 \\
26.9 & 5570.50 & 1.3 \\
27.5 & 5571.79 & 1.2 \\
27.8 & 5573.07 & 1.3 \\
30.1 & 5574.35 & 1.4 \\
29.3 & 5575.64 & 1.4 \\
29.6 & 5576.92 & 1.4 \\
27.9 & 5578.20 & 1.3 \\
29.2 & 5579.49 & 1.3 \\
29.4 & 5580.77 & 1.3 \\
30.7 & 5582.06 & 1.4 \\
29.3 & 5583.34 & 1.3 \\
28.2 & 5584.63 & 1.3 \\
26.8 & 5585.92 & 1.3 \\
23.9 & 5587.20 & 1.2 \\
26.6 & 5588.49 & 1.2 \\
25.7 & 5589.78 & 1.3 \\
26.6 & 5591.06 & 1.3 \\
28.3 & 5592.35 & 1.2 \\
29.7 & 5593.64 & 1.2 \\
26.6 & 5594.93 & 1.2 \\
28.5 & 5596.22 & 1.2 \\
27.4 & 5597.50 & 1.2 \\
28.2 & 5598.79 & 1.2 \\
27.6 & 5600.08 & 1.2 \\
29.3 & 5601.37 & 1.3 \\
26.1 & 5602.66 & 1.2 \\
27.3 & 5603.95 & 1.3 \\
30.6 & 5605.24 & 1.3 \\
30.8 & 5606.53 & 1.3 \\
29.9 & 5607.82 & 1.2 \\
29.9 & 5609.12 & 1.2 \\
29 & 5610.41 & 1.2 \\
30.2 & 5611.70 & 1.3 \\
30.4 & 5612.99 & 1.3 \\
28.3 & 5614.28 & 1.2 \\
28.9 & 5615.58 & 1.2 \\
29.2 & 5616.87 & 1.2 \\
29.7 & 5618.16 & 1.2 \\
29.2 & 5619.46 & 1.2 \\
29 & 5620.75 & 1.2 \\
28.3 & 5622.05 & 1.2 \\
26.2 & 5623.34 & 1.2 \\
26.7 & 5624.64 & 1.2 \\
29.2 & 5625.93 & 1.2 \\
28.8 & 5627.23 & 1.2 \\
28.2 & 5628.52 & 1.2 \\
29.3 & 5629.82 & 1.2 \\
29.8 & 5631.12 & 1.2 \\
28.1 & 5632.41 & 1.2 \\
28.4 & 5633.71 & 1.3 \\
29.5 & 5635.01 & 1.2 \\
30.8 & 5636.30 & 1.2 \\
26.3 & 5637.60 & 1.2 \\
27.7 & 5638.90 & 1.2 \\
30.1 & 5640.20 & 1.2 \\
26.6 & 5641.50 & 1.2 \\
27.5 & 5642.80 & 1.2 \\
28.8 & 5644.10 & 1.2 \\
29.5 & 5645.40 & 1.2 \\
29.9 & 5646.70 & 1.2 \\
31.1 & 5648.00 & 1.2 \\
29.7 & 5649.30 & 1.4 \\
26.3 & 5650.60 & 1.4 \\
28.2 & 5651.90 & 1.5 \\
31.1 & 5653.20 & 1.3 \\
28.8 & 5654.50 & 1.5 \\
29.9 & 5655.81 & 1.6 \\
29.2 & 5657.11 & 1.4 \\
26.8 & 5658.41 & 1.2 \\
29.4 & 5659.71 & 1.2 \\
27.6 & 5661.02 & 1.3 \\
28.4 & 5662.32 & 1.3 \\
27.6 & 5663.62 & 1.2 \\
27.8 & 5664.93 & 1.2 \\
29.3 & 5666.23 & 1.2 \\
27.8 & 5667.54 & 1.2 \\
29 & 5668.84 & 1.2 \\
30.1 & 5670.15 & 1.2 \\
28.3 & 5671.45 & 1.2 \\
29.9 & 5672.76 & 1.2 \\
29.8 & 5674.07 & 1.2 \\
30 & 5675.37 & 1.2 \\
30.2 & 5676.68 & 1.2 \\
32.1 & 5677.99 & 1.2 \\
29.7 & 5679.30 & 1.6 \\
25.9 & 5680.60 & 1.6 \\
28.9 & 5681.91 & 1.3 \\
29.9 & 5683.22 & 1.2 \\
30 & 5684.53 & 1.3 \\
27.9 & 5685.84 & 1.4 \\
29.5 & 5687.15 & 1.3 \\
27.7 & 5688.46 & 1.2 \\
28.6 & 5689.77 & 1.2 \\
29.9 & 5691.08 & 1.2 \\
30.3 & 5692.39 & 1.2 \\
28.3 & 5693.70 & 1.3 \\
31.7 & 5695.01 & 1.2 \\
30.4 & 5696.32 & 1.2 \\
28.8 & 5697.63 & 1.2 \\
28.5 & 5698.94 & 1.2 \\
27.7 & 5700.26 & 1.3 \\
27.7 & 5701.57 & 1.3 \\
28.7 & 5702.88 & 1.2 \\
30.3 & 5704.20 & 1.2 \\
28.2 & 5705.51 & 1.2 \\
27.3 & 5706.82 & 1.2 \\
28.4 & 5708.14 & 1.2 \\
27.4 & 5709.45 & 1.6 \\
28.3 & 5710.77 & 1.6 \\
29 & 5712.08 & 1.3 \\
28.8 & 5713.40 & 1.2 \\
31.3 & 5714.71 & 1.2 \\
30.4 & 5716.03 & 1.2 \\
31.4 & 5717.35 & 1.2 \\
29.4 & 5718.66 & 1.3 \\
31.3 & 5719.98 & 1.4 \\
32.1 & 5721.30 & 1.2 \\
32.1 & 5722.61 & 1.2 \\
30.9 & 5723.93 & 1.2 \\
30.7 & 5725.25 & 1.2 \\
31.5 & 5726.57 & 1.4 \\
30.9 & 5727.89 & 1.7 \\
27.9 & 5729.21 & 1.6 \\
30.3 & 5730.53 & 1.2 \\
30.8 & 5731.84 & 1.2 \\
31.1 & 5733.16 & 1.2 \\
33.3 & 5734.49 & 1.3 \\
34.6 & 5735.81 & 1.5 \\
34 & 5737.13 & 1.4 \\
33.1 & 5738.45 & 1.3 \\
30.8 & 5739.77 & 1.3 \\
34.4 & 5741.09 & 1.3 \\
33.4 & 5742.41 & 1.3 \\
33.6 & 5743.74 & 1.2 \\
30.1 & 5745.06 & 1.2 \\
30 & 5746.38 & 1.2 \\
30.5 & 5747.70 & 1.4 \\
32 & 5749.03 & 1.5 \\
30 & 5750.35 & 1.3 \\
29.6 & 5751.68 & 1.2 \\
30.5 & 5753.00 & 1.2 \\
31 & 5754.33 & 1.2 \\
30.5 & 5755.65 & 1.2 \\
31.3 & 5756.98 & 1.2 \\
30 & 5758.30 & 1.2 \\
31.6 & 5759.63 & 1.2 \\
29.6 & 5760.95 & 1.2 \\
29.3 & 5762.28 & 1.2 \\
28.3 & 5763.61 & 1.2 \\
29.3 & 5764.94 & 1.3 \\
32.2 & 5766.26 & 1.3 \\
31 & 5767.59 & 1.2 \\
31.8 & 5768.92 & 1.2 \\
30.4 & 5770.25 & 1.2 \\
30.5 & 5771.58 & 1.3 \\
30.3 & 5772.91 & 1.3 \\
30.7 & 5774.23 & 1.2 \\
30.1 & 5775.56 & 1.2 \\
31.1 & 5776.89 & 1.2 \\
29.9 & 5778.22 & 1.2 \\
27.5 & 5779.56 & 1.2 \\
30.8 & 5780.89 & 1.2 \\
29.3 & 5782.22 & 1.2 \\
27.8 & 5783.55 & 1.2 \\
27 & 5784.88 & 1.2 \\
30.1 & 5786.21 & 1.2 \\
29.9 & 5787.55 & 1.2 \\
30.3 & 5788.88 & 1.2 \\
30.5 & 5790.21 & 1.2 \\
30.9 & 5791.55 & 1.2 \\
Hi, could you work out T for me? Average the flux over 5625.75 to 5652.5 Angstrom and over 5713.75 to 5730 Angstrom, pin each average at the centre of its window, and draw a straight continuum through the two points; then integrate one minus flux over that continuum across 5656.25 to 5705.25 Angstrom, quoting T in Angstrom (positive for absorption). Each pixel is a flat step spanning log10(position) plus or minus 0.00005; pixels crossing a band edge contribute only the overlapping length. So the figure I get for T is 1.2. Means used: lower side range 28.7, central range 29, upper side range 30.8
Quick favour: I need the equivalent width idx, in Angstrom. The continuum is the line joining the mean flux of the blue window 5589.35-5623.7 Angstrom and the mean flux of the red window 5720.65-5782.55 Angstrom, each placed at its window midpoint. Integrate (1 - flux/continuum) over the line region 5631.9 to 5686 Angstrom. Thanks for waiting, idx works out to 1.0 Angstrom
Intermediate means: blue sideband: 28.6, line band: 28.9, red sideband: 31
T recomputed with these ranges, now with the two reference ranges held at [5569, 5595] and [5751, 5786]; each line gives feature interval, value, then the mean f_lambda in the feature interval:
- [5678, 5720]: 0.27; 29.1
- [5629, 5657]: -0.20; 28.9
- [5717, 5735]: -0.82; 31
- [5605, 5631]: -0.58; 29.1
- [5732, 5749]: -1.48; 32.3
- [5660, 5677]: 0.06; 28.9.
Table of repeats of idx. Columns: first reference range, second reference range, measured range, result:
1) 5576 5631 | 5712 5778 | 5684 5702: 0.6 Angstrom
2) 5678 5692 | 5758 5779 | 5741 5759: -0.6 Angstrom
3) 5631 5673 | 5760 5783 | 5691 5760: -2.1 Angstrom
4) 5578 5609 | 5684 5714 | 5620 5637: -0.2 Angstrom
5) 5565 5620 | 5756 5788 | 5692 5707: 0.2 Angstrom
